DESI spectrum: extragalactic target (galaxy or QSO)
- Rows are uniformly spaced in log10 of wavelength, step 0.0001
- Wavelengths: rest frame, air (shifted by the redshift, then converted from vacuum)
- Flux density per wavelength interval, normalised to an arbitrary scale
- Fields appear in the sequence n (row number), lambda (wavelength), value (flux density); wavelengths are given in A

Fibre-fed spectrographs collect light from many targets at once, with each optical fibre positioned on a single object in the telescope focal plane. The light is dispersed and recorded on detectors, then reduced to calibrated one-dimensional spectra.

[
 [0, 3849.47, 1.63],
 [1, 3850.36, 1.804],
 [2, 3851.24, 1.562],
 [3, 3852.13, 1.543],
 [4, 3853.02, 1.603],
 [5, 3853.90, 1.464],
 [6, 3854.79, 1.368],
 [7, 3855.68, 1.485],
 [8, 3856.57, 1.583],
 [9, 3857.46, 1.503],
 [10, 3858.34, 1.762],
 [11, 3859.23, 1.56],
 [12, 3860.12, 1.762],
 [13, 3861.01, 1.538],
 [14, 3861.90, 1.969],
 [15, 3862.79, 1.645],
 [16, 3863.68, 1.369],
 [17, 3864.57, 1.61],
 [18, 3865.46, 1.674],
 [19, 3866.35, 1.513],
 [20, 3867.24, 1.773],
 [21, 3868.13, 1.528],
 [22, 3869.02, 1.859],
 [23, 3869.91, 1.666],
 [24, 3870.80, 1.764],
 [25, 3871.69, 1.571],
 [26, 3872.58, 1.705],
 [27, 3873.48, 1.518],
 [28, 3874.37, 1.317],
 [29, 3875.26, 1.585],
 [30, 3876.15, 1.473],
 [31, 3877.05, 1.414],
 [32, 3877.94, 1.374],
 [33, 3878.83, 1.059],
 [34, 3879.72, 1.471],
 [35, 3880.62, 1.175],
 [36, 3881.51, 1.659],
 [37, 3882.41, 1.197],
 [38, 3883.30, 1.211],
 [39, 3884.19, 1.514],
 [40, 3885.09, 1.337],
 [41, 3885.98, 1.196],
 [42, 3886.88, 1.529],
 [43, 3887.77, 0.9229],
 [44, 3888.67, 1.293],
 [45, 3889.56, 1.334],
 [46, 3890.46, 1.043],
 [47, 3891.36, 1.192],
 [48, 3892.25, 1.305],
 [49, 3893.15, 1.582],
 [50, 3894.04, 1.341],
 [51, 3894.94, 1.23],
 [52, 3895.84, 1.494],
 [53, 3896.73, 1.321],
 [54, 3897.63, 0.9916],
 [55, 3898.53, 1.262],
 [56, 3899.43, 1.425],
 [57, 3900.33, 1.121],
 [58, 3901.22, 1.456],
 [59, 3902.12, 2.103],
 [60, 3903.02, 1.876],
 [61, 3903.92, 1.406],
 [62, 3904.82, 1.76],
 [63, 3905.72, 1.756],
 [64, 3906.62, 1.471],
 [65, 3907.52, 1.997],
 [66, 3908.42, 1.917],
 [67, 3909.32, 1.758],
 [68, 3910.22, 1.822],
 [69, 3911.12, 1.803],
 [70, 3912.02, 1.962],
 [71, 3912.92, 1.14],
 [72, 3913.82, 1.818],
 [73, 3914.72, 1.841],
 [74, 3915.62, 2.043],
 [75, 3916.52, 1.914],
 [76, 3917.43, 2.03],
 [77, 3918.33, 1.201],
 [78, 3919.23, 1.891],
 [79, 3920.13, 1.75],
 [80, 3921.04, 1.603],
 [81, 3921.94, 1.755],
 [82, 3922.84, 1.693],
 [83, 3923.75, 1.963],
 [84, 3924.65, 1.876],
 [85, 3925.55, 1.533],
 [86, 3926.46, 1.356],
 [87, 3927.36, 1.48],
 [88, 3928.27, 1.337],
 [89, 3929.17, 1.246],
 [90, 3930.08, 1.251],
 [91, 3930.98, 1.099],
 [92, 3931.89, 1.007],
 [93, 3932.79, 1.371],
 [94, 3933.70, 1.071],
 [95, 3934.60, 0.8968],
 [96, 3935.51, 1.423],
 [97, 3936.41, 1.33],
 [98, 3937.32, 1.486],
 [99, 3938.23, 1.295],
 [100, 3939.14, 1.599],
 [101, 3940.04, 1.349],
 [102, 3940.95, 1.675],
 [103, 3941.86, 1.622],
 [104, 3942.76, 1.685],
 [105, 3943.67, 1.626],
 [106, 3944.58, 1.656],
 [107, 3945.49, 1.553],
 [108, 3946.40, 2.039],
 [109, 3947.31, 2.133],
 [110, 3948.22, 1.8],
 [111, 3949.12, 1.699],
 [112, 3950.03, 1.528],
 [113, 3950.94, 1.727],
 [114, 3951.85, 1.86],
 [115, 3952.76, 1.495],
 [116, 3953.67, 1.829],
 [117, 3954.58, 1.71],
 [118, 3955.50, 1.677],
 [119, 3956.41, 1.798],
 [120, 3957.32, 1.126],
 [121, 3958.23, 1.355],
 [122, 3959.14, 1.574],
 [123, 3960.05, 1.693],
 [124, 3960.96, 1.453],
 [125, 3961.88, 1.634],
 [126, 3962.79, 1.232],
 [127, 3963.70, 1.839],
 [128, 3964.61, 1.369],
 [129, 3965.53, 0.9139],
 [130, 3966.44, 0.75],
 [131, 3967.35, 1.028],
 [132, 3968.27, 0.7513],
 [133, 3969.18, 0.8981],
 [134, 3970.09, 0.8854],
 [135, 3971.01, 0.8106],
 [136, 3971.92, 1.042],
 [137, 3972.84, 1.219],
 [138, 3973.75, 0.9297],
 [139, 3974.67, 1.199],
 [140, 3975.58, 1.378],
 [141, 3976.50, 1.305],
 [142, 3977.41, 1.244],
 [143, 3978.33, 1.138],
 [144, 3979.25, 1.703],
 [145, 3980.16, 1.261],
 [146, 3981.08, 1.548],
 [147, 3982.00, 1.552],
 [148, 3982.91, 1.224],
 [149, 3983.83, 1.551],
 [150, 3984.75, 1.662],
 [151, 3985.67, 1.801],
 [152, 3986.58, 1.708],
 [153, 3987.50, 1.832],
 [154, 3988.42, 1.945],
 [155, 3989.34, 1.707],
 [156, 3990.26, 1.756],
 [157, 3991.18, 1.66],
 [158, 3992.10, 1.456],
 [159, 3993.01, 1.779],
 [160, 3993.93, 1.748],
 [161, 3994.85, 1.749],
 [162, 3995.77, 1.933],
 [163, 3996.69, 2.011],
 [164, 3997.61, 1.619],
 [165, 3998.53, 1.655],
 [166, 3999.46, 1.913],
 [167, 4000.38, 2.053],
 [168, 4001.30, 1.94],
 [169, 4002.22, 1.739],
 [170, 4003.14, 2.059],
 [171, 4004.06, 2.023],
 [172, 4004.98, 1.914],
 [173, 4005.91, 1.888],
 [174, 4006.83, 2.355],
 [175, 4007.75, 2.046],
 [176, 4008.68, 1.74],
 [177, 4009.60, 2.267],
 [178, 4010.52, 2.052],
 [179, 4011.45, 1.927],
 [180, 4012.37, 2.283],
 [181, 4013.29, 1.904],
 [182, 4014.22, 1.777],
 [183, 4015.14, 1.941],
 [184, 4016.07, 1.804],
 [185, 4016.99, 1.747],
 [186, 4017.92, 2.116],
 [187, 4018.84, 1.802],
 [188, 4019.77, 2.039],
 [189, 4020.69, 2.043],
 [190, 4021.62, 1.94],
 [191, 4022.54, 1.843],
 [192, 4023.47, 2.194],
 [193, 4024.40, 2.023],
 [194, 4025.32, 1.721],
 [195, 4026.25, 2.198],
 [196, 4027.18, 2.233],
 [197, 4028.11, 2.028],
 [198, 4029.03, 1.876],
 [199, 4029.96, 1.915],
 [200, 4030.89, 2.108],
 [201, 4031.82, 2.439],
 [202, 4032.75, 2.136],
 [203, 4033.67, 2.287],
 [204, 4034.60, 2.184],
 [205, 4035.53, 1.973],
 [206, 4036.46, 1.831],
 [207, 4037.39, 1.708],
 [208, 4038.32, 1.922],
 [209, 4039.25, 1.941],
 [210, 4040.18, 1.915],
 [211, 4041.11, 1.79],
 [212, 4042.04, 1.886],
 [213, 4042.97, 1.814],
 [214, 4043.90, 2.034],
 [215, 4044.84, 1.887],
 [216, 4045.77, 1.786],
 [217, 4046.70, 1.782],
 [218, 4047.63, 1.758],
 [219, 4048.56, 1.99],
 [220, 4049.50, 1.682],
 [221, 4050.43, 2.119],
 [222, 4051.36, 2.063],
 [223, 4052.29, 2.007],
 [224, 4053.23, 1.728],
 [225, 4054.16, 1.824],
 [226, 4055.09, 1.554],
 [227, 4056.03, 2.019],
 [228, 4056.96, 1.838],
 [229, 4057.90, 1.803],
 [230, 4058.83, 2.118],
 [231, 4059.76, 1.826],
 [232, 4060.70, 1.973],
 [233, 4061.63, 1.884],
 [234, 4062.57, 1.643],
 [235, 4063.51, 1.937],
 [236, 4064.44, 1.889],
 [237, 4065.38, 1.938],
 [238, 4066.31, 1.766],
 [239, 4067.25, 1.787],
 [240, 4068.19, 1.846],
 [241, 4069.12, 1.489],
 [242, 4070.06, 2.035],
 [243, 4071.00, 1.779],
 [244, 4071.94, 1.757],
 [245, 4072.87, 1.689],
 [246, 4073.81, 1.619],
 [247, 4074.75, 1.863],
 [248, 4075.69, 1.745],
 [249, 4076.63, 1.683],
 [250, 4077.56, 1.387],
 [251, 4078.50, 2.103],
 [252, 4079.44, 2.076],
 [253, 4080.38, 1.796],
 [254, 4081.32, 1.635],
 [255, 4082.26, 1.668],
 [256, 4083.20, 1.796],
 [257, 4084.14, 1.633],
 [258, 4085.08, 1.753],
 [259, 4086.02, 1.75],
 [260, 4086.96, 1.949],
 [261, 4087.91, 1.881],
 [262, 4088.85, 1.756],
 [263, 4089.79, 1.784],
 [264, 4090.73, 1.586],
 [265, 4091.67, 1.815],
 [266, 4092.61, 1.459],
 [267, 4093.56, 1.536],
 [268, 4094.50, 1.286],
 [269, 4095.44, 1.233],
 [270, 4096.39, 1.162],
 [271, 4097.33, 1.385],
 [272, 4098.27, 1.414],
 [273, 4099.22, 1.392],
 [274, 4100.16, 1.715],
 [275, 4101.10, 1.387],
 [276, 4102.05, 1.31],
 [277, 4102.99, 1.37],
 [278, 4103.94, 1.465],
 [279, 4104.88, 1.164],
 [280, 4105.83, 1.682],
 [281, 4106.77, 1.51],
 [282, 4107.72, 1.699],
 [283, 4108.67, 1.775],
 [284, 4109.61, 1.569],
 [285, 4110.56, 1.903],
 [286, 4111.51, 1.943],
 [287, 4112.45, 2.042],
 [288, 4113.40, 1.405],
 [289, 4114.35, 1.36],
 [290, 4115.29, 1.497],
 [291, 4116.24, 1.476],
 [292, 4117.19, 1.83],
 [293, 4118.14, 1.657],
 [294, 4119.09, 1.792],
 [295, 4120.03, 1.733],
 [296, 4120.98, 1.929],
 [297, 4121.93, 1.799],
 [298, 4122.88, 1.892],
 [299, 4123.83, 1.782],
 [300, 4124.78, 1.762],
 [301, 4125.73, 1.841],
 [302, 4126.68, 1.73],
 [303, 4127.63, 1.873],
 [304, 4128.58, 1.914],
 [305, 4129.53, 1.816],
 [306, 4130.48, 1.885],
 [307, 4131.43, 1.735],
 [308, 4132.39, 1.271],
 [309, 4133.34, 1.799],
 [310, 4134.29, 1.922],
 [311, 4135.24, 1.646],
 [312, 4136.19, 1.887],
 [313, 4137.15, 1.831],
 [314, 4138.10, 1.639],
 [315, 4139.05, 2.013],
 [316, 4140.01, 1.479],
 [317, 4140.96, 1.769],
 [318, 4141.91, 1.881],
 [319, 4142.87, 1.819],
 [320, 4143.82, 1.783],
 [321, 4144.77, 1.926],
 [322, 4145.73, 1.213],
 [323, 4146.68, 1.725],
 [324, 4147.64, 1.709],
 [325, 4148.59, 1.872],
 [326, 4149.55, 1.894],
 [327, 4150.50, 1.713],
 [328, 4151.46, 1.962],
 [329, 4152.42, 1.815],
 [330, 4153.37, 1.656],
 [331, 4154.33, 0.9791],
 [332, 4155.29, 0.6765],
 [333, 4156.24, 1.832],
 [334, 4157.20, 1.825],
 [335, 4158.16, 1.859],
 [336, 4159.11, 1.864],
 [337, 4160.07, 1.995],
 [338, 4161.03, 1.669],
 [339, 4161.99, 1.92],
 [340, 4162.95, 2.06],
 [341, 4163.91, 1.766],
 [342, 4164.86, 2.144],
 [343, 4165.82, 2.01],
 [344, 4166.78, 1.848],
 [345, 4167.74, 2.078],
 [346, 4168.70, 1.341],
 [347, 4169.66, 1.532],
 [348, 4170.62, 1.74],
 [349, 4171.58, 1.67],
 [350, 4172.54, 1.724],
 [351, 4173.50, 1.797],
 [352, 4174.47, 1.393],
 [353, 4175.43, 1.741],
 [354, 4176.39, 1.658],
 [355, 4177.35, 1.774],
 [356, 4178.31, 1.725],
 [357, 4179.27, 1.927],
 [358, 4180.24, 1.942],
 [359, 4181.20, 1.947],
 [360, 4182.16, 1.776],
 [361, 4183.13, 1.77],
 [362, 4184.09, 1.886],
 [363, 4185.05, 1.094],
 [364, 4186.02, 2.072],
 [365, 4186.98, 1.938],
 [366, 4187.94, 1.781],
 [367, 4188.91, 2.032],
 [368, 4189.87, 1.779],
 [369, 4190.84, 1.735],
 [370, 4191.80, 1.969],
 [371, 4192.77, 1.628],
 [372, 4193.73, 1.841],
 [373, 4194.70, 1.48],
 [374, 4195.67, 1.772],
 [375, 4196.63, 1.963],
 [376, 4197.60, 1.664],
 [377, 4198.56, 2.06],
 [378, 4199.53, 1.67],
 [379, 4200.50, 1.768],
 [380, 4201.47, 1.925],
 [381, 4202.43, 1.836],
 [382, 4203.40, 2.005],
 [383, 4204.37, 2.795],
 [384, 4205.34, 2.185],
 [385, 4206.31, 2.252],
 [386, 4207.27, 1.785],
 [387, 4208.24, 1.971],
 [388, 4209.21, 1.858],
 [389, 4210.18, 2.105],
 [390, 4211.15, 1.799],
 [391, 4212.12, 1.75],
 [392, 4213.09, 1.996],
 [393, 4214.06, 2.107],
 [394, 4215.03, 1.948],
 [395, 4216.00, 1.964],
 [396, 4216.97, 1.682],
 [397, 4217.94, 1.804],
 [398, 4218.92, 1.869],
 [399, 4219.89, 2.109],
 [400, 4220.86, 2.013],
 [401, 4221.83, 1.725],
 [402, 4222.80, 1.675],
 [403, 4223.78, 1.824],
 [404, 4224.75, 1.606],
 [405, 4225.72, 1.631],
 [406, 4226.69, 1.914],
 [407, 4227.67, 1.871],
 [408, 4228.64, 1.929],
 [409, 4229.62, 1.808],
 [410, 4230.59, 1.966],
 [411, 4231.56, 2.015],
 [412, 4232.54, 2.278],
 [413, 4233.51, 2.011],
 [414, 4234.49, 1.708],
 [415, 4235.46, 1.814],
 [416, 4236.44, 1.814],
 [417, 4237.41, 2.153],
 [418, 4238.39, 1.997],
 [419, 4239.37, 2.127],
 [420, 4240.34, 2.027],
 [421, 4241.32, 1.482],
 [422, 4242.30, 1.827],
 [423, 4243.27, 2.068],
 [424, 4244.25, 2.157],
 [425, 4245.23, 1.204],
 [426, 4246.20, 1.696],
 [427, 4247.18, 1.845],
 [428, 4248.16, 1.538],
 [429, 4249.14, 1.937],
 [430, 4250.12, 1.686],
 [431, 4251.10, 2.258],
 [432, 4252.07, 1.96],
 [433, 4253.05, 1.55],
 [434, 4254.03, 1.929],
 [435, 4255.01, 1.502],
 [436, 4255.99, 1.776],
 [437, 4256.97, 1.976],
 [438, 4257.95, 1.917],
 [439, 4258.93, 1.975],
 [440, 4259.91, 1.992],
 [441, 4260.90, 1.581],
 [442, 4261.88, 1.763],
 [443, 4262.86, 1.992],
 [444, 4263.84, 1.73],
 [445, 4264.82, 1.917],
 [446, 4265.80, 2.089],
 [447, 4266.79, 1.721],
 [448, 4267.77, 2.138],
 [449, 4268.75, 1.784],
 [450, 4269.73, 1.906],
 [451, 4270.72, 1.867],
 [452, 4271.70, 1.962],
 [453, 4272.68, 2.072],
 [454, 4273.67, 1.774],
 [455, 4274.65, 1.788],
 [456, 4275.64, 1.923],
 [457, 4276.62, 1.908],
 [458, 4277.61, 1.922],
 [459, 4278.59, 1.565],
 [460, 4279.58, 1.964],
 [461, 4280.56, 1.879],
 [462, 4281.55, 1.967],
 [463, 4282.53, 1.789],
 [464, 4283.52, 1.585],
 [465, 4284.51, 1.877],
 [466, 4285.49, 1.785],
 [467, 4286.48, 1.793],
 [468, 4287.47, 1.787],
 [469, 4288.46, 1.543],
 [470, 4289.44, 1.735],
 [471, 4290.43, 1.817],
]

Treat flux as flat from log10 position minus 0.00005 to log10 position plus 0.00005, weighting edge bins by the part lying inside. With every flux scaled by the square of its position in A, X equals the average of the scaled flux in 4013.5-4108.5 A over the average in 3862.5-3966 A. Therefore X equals 1.27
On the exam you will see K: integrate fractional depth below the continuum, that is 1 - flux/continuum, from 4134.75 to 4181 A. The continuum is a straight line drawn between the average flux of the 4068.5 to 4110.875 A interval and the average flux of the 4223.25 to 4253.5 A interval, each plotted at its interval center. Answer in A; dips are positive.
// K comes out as -0.2 A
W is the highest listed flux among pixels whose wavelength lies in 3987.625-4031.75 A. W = 2.355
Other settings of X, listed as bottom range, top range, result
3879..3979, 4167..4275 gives 1.47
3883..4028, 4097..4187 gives 1.17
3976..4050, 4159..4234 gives 1.09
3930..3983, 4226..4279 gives 1.55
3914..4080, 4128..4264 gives 1.17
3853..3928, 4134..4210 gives 1.33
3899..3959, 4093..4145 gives 1.14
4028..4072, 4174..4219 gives 1.05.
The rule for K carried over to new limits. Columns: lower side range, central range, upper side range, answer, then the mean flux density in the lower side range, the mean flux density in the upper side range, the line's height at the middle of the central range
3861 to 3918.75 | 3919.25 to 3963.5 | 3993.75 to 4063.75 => 3.50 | 1.53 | 1.94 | 1.68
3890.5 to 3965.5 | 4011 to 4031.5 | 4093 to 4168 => -4.57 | 1.56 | 1.69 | 1.62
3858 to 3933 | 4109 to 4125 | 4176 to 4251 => 0.35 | 1.53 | 1.87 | 1.77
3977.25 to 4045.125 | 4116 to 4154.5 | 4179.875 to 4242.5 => 2.57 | 1.87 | 1.89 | 1.88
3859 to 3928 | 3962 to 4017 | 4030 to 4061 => 5.95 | 1.55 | 1.93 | 1.79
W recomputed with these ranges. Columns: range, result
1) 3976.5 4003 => 2.053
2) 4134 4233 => 2.795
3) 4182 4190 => 2.072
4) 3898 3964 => 2.133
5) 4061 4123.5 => 2.103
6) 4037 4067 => 2.119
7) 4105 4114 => 2.042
